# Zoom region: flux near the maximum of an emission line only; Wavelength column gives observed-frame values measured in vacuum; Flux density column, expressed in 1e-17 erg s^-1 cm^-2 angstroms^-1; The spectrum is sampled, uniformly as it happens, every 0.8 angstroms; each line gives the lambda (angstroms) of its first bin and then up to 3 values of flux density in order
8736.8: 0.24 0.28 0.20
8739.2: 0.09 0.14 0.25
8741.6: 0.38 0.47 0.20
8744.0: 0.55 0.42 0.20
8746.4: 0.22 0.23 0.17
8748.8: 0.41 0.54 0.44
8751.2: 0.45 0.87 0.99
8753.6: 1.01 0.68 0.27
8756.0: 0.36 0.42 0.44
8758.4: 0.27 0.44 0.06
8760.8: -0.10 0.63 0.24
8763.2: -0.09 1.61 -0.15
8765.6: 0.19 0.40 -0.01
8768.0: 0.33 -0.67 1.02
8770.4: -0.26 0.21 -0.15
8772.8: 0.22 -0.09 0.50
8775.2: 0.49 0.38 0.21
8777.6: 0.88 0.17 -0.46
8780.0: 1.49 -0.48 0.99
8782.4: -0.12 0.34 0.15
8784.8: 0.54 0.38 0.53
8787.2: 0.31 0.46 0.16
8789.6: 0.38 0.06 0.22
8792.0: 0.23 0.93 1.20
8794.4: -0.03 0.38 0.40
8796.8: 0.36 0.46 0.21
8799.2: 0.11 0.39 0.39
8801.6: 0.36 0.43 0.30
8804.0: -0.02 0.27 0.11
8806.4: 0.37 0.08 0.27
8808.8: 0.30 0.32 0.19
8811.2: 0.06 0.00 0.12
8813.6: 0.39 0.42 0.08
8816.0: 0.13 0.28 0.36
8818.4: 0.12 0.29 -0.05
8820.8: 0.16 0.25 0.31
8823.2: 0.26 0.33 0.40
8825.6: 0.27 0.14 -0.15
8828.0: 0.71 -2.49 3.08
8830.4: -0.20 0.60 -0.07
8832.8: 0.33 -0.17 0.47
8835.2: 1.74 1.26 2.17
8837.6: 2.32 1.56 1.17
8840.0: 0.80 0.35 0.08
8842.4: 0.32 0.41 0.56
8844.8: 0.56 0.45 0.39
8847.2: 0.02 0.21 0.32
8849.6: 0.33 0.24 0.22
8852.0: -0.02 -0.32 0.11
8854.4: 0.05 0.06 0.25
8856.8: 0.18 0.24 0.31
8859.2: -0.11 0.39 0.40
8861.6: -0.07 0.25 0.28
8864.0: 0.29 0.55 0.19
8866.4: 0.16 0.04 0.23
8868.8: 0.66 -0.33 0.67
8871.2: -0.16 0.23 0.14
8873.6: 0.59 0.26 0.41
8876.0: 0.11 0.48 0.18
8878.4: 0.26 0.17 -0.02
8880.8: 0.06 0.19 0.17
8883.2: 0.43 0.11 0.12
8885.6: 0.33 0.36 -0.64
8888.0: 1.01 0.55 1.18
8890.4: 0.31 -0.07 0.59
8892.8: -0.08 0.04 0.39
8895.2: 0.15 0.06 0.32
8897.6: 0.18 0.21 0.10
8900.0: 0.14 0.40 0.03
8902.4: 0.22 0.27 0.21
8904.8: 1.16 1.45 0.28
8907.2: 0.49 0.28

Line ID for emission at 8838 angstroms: [O III]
